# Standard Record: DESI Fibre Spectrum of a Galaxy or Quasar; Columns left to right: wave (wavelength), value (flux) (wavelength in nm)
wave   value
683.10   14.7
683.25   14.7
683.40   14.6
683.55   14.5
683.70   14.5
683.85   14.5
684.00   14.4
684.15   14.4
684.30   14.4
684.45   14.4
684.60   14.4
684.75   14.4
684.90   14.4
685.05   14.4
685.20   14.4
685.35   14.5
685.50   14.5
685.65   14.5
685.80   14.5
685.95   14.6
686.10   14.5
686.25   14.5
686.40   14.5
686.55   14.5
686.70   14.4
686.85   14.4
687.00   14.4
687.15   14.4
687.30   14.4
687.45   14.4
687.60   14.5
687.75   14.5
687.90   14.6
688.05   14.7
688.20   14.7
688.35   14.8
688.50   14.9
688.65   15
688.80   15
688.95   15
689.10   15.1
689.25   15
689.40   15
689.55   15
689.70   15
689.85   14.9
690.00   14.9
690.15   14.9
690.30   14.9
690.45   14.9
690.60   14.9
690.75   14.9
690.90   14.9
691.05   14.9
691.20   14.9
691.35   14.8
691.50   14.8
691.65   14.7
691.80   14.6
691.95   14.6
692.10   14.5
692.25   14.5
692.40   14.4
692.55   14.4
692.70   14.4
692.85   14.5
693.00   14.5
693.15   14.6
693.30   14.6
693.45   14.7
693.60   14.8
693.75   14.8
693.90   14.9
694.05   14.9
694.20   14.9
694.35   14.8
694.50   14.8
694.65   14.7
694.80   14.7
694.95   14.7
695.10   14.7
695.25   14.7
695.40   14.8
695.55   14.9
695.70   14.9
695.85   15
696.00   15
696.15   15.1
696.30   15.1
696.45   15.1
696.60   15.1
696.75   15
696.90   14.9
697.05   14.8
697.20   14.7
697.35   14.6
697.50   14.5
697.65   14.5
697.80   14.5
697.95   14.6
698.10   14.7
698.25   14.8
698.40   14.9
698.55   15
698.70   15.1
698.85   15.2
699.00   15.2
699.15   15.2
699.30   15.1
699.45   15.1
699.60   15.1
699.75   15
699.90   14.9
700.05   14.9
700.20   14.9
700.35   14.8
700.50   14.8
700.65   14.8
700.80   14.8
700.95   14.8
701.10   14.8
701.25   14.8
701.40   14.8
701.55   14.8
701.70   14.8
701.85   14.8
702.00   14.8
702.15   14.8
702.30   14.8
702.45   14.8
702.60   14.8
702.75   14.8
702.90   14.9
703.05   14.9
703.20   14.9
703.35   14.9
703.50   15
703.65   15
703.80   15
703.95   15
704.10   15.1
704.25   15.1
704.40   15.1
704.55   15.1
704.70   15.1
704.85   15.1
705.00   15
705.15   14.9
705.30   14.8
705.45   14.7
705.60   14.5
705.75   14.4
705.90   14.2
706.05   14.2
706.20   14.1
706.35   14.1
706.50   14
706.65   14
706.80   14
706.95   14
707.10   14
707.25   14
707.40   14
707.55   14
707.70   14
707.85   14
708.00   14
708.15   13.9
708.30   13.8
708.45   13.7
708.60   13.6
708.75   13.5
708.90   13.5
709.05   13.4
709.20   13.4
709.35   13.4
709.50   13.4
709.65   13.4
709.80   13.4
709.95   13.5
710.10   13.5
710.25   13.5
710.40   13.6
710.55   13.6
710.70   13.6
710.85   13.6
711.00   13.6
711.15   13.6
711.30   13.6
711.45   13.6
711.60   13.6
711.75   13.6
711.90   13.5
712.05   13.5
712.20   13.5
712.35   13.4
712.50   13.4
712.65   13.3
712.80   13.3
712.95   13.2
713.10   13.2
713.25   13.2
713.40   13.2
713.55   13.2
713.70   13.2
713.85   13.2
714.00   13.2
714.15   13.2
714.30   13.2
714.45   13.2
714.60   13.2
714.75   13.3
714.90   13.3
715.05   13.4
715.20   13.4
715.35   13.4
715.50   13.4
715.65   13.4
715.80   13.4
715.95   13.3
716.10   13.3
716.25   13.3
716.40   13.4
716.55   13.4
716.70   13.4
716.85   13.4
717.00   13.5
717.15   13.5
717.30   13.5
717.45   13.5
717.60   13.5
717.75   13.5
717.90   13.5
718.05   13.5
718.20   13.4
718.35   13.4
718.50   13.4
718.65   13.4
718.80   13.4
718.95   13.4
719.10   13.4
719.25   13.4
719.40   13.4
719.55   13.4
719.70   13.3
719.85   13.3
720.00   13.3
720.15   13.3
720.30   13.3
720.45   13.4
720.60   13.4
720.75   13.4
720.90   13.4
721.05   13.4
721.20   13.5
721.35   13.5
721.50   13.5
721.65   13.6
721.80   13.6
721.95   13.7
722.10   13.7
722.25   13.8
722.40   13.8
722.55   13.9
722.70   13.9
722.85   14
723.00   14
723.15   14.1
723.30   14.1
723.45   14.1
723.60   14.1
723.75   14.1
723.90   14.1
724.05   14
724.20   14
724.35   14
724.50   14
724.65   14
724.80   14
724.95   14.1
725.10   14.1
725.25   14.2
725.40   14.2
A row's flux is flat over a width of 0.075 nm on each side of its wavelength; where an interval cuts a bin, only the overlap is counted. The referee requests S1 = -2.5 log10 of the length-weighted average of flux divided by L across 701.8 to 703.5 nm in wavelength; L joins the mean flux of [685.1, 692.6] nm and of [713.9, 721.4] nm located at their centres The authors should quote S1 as -0.06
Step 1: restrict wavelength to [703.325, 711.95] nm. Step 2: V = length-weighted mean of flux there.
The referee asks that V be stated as 14.1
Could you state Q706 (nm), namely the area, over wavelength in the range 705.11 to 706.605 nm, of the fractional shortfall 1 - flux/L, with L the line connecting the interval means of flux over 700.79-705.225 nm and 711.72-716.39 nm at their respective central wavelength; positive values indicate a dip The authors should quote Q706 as 0.01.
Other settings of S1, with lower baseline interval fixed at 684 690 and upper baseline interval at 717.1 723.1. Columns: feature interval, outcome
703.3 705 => -0.07 mag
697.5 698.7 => -0.04 mag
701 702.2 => -0.05 mag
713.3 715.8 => 0.03 mag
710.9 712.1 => 0.02 mag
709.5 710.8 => 0.03 mag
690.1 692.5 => -0.02 mag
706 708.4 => 0.00 mag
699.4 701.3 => -0.05 mag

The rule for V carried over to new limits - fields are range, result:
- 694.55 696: 14.8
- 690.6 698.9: 14.8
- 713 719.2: 13.4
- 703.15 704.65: 15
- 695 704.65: 14.9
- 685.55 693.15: 14.7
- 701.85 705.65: 14.9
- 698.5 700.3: 15.1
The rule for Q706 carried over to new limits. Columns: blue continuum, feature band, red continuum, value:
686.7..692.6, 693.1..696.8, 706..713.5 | -0.103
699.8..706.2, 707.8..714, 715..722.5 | 0.284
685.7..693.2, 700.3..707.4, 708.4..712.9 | -0.411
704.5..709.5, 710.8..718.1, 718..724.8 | 0.257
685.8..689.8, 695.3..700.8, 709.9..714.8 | -0.295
